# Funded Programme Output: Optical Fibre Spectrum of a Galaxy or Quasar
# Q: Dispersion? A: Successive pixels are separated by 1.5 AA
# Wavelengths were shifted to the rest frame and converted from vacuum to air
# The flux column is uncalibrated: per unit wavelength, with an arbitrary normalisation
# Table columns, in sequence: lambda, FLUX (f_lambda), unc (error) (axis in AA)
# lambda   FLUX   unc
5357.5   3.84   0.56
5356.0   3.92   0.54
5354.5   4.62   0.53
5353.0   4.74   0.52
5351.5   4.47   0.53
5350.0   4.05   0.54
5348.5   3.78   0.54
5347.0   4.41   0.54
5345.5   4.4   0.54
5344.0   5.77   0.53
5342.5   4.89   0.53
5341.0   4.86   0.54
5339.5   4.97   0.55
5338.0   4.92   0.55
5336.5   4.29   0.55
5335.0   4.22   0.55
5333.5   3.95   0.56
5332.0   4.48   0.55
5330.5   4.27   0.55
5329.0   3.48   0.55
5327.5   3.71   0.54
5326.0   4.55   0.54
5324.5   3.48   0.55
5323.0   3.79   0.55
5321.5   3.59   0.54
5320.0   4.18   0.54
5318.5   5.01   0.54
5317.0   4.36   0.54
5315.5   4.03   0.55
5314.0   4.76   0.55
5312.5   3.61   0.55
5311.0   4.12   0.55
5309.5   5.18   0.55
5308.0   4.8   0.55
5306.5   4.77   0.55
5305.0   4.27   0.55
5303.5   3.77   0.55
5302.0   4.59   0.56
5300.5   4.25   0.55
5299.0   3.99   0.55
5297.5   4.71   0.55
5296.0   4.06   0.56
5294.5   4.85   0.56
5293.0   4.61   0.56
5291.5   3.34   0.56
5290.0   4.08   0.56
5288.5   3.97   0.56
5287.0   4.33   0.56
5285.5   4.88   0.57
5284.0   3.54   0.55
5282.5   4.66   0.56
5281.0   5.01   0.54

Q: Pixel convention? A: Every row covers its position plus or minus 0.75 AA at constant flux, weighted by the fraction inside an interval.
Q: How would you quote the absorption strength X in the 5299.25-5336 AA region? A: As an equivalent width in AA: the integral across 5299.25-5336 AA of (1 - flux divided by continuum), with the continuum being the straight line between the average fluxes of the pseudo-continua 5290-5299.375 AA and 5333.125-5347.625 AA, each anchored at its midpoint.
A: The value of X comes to 2.1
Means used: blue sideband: 4.26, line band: 4.21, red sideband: 4.69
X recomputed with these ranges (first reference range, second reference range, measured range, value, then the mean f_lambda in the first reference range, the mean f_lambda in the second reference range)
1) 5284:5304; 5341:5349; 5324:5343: 1.16 AA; 4.24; 4.7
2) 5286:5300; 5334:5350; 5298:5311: -0.36 AA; 4.23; 4.61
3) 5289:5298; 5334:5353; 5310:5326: 1.03 AA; 4.25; 4.58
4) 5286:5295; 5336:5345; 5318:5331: 2.00 AA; 4.2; 4.95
